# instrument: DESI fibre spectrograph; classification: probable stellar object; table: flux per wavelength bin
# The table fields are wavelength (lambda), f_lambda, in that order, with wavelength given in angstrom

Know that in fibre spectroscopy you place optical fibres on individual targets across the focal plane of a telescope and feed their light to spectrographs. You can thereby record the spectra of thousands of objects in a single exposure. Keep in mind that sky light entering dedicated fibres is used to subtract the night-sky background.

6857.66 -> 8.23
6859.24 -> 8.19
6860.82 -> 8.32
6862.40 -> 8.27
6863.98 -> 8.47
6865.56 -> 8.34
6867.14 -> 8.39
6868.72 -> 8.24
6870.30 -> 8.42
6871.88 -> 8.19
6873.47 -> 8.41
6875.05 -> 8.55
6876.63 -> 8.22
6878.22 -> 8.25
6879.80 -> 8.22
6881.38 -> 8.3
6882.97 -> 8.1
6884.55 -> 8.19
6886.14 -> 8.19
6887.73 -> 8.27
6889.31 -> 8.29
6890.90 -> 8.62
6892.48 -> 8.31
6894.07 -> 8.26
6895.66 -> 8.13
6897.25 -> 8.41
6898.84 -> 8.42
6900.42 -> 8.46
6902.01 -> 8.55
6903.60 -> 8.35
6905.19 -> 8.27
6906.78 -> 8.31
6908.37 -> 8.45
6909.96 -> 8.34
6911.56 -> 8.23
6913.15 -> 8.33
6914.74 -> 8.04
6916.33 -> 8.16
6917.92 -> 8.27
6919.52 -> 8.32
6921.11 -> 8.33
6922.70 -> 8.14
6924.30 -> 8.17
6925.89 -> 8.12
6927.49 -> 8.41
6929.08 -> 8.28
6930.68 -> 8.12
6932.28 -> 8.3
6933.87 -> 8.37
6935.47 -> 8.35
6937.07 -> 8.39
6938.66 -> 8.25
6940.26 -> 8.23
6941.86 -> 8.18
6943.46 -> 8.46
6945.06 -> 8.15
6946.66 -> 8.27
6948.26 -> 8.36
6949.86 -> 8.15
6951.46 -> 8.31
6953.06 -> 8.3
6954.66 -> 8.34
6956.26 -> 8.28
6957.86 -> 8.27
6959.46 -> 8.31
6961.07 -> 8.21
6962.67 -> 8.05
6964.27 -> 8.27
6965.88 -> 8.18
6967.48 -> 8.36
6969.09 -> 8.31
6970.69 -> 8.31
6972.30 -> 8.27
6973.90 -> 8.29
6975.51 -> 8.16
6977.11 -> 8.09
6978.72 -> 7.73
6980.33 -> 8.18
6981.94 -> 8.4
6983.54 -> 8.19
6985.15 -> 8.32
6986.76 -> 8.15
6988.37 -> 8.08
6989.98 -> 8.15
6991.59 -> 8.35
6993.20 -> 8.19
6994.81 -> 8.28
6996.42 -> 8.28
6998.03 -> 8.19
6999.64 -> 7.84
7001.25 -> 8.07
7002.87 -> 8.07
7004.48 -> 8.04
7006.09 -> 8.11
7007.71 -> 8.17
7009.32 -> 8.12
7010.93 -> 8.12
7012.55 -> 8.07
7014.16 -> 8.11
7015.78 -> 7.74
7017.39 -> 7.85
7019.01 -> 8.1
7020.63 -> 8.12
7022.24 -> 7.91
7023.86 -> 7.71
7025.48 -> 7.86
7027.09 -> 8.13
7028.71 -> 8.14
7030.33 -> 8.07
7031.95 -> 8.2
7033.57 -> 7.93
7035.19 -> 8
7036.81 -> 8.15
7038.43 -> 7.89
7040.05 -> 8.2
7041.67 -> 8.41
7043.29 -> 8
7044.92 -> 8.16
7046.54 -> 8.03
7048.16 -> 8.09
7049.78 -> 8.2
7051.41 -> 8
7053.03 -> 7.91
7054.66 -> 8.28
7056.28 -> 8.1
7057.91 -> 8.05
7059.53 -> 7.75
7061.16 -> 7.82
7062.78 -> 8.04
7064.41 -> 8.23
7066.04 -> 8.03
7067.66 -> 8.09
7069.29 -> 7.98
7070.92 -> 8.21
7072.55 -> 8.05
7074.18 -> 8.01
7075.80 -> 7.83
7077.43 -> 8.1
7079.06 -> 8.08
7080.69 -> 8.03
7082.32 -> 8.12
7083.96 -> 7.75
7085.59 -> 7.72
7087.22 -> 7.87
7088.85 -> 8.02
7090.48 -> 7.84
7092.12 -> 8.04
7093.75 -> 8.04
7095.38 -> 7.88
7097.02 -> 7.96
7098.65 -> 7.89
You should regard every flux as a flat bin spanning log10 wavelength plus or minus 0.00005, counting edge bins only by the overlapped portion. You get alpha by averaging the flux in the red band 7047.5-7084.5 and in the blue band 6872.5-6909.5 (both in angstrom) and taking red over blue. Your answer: 0.96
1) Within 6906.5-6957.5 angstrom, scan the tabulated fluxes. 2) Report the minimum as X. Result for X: 8.04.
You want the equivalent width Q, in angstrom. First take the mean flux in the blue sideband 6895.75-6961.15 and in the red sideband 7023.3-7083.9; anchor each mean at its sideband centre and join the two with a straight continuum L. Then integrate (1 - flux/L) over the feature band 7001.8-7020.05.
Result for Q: 0.2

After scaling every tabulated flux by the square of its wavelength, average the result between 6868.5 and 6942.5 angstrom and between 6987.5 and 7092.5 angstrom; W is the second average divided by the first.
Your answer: 1.0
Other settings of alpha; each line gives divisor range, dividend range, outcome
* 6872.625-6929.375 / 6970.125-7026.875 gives 0.98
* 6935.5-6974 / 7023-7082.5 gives 0.97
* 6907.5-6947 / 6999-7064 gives 0.97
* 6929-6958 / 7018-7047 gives 0.97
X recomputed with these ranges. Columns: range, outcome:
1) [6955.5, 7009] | 7.73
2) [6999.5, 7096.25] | 7.71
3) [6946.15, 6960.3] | 8.15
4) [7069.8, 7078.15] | 7.83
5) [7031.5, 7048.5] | 7.89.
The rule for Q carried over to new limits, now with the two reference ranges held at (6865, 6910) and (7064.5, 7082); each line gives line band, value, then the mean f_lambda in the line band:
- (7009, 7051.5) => 0.4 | 8.05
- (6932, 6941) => -0.1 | 8.32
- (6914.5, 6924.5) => 0.1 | 8.22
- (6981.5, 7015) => 0.0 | 8.15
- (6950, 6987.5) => -0.1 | 8.23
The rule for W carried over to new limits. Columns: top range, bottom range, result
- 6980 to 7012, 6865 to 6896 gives 1.02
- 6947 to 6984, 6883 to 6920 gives 1.01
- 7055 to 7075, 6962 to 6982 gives 1.01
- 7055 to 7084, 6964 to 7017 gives 1.01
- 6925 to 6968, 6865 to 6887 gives 1.02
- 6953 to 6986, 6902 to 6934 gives 1.01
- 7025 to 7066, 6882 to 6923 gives 1.01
